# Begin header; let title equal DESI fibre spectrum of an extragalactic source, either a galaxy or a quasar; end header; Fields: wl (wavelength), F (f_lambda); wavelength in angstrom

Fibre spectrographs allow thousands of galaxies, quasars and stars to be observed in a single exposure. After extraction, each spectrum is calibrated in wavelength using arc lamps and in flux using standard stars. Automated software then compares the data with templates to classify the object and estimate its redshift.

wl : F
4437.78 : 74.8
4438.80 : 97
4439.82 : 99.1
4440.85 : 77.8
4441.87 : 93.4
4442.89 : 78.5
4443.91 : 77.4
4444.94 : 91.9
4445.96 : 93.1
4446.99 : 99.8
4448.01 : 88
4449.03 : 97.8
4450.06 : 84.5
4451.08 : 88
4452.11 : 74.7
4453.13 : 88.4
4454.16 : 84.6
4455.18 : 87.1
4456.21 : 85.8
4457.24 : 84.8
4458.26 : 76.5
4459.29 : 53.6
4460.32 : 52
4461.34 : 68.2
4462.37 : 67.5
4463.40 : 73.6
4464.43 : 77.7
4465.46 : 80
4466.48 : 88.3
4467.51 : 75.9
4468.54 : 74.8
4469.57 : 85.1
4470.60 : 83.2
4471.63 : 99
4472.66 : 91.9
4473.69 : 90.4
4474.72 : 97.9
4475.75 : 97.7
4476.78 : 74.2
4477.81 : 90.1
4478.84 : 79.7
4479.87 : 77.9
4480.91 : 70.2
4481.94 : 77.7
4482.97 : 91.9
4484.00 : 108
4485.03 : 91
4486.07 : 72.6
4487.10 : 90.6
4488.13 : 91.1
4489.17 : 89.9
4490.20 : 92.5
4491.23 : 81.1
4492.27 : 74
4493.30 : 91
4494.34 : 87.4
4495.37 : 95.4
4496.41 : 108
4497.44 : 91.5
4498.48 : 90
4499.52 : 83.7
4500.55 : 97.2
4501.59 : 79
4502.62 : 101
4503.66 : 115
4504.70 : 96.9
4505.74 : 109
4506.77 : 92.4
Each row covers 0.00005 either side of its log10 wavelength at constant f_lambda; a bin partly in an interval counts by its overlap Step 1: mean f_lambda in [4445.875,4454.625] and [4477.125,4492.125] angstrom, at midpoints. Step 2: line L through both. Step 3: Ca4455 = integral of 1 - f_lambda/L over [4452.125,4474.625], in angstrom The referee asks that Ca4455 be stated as 2.0 angstrom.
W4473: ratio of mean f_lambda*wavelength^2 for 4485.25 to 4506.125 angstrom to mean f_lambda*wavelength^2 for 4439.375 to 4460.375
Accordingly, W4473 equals 1.1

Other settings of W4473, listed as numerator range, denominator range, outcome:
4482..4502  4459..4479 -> 1.13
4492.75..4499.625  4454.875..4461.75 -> 1.31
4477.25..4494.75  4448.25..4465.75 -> 1.11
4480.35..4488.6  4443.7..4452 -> 0.98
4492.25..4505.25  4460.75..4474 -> 1.18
